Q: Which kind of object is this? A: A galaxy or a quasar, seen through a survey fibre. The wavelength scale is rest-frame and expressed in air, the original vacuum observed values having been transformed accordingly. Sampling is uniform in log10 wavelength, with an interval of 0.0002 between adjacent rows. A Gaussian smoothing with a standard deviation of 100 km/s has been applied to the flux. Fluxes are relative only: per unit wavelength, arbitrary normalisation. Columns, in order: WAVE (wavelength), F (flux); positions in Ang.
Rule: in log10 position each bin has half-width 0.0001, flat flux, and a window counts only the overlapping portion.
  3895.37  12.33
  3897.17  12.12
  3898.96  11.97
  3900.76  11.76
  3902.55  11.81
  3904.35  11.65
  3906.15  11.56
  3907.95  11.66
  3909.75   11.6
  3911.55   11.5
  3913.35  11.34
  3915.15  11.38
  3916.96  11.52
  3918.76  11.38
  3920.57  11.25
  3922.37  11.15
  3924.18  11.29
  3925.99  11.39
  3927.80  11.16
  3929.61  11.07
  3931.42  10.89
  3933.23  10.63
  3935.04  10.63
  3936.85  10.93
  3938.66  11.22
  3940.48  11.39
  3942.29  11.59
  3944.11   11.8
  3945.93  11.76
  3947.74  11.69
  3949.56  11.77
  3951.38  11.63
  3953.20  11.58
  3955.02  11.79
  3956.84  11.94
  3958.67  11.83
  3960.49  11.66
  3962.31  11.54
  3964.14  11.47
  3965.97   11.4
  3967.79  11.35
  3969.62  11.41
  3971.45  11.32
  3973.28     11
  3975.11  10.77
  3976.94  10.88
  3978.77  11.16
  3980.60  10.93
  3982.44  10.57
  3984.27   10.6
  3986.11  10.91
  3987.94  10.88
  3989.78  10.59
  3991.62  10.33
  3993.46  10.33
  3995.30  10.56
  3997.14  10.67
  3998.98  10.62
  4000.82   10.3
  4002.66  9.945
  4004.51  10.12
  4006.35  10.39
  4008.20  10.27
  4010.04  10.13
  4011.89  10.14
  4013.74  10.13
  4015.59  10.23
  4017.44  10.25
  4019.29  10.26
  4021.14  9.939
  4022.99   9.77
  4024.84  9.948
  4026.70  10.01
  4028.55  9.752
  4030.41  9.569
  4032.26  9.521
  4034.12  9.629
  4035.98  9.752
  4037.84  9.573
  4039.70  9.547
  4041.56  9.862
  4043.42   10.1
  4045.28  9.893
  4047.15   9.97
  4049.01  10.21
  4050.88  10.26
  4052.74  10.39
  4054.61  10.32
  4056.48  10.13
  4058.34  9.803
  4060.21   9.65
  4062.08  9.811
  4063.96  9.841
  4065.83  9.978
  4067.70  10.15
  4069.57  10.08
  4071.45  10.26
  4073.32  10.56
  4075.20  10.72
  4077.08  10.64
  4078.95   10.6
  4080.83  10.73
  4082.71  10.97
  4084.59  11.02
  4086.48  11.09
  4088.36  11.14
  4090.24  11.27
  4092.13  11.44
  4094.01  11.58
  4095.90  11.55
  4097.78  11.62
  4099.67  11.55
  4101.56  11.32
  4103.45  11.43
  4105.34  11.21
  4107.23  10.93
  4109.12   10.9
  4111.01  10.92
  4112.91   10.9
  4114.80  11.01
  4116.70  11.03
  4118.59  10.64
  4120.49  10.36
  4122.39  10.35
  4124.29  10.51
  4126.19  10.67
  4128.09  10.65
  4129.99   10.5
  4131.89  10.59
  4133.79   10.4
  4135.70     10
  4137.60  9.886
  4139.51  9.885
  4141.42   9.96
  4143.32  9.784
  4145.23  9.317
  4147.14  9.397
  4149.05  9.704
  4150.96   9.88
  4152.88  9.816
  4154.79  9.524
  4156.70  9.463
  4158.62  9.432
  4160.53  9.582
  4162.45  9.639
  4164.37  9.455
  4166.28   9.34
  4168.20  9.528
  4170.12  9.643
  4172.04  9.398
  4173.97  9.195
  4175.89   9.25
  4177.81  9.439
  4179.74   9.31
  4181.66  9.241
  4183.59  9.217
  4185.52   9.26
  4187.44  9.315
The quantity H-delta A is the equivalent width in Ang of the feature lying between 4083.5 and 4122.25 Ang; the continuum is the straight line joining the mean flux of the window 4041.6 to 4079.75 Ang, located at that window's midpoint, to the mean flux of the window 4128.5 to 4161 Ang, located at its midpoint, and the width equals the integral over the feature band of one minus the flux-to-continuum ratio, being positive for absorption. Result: -4.35 Ang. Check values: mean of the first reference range 10.2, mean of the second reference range 9.85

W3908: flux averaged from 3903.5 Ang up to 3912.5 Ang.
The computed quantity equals 11.6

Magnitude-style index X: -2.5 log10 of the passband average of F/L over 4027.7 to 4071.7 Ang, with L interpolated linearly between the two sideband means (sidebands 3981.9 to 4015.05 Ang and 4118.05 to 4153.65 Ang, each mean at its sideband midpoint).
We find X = 0.04 mag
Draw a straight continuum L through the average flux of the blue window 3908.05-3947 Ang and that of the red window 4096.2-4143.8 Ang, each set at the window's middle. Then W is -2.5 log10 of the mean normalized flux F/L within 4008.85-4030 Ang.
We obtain 0.10 mag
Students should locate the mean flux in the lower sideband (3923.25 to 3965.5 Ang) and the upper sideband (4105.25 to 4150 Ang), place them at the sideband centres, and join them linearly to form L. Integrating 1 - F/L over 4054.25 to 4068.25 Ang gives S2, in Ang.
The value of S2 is 1.1 Ang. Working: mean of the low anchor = 11.4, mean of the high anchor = 10.4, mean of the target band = 9.94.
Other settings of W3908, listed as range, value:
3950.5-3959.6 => 11.8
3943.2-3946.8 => 11.8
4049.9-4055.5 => 10.3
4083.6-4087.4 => 11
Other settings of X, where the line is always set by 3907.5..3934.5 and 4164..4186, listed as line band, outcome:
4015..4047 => 0.06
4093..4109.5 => -0.15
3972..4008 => 0.01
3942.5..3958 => -0.07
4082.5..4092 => -0.11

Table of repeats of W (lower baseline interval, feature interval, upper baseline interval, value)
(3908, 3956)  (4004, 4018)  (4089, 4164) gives 0.081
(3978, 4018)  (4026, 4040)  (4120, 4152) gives 0.075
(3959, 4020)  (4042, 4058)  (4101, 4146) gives 0.052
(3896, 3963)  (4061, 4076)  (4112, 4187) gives 0.032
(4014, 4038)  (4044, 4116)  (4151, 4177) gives -0.102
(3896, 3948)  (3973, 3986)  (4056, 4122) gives 0.035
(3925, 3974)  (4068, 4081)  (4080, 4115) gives 0.074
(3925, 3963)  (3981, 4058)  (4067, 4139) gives 0.100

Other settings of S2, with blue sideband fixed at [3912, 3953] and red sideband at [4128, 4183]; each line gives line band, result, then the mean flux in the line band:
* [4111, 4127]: -1.2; 10.7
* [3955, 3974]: -0.7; 11.5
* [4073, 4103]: -2.8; 11.1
